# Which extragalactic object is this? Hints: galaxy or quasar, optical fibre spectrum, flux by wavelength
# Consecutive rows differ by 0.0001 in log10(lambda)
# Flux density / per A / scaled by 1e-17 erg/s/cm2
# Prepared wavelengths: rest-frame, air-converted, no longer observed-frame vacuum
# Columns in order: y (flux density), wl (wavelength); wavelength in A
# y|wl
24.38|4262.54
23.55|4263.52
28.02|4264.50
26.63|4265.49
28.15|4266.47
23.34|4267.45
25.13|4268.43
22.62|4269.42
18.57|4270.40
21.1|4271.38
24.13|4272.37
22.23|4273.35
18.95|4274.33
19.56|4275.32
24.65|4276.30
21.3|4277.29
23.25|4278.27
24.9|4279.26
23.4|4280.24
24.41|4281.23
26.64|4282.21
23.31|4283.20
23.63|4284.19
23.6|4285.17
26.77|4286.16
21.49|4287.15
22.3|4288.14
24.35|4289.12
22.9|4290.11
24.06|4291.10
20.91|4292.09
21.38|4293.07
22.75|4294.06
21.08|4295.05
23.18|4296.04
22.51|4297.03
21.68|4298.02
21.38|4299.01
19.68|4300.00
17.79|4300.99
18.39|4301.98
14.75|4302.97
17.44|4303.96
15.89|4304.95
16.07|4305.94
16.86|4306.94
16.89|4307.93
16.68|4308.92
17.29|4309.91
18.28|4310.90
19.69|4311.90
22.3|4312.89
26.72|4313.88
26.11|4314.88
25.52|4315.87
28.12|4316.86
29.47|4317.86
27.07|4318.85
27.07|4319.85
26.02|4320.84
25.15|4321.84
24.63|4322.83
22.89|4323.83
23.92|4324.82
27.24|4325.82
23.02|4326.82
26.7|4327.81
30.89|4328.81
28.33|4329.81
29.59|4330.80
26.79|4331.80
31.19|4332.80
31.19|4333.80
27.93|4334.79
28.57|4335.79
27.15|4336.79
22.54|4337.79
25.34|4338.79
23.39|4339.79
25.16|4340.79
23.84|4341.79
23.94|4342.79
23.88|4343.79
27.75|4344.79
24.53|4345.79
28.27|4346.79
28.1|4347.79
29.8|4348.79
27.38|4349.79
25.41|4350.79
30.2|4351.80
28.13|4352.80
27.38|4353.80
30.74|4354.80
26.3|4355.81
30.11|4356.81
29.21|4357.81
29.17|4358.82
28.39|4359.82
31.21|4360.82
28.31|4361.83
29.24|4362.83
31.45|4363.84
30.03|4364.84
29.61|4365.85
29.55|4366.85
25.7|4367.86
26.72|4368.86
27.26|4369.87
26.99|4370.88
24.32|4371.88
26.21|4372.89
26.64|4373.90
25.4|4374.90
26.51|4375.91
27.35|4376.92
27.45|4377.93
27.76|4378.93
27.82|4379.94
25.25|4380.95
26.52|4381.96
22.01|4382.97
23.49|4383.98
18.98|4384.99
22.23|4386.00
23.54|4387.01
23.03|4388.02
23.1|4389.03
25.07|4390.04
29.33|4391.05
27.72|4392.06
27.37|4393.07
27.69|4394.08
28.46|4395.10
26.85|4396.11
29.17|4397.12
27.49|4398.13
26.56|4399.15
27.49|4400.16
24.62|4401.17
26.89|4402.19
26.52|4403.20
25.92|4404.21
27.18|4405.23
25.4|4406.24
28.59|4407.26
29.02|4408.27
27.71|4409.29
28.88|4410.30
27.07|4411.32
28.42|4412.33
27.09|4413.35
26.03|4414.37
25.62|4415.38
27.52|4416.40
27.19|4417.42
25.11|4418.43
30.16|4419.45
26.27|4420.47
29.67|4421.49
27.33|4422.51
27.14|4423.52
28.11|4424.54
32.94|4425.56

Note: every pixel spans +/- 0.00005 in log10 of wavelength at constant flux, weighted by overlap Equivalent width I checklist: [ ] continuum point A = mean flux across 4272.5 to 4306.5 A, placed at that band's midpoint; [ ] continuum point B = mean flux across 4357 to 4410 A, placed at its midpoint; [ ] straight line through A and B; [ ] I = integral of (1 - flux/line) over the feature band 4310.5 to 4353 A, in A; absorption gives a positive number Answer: -4.0 A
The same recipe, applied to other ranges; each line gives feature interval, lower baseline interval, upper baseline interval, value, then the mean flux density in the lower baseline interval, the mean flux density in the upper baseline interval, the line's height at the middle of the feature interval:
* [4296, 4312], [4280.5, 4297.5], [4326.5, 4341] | 4.1 A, 23.2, 27.3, 24.6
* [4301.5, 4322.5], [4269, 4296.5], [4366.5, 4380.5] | 2.2 A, 22.8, 26.8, 24.1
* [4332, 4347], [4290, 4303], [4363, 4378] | -0.9 A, 21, 27.4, 24.8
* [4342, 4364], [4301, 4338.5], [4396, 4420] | -2.6 A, 23.8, 27.2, 25.1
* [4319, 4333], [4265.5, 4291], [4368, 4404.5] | -1.2 A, 23.3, 26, 24.5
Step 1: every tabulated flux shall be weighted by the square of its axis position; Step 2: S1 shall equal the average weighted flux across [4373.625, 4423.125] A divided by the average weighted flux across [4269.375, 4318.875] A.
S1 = 1.28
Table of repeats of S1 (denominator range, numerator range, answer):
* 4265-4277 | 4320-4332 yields 1.18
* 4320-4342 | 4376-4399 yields 1.00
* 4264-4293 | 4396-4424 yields 1.24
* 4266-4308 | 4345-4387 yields 1.30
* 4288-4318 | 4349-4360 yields 1.39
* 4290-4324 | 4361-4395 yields 1.26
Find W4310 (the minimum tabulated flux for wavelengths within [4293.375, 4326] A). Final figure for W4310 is 14.75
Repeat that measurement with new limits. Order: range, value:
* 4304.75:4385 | 15.89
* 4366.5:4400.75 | 18.98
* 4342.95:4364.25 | 23.88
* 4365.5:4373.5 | 24.32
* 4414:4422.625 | 25.11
